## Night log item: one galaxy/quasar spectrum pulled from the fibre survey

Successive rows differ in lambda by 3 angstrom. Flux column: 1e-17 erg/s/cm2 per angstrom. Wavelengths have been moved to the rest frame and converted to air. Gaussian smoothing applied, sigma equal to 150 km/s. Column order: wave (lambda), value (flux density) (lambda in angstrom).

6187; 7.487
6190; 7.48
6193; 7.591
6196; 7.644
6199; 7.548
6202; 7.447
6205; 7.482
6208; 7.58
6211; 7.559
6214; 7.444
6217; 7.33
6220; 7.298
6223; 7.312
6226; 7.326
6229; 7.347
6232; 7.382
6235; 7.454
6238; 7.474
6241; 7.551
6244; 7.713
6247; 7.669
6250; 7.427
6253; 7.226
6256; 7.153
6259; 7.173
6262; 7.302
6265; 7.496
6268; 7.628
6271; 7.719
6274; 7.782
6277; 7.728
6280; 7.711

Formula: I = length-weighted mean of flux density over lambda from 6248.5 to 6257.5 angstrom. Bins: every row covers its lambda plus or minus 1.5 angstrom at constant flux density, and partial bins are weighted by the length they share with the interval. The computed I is 7.27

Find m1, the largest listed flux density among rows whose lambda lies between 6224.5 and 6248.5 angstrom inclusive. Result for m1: 7.713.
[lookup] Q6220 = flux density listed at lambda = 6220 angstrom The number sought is 7.298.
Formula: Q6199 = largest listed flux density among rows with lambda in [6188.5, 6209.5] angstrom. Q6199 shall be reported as 7.644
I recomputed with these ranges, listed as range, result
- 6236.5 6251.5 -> 7.57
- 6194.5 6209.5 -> 7.54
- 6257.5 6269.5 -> 7.4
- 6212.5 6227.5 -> 7.34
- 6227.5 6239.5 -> 7.41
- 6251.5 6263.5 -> 7.21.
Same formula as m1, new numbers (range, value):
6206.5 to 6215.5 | 7.58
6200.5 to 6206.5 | 7.482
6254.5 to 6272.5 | 7.719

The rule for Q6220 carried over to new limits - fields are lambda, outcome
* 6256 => 7.153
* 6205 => 7.482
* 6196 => 7.644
